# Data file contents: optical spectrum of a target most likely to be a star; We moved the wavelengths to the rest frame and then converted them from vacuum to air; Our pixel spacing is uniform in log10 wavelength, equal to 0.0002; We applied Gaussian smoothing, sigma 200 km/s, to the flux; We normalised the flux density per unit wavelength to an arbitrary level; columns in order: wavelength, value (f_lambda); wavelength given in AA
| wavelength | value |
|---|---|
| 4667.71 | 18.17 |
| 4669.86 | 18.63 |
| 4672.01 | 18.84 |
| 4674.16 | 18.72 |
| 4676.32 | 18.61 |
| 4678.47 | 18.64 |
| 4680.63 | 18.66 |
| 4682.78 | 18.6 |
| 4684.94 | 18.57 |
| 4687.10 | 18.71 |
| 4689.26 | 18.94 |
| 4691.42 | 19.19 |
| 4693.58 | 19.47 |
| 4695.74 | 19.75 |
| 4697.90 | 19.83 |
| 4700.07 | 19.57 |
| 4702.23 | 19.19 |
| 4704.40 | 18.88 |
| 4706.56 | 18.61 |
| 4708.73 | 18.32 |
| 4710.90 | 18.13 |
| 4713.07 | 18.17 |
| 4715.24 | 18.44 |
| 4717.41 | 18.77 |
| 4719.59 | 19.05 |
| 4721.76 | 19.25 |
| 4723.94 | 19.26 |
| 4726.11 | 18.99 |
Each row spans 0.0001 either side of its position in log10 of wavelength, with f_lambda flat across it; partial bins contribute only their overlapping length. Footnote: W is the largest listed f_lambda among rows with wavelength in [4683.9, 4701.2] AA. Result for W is 19.83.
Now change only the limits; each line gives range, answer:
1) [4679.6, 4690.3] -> 18.94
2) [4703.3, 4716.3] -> 18.88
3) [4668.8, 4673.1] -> 18.84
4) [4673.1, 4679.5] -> 18.72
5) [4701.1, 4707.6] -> 19.19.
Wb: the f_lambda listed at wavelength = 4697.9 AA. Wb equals 19.83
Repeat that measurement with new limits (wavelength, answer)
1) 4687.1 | 18.71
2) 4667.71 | 18.17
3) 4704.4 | 18.88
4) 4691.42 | 19.19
